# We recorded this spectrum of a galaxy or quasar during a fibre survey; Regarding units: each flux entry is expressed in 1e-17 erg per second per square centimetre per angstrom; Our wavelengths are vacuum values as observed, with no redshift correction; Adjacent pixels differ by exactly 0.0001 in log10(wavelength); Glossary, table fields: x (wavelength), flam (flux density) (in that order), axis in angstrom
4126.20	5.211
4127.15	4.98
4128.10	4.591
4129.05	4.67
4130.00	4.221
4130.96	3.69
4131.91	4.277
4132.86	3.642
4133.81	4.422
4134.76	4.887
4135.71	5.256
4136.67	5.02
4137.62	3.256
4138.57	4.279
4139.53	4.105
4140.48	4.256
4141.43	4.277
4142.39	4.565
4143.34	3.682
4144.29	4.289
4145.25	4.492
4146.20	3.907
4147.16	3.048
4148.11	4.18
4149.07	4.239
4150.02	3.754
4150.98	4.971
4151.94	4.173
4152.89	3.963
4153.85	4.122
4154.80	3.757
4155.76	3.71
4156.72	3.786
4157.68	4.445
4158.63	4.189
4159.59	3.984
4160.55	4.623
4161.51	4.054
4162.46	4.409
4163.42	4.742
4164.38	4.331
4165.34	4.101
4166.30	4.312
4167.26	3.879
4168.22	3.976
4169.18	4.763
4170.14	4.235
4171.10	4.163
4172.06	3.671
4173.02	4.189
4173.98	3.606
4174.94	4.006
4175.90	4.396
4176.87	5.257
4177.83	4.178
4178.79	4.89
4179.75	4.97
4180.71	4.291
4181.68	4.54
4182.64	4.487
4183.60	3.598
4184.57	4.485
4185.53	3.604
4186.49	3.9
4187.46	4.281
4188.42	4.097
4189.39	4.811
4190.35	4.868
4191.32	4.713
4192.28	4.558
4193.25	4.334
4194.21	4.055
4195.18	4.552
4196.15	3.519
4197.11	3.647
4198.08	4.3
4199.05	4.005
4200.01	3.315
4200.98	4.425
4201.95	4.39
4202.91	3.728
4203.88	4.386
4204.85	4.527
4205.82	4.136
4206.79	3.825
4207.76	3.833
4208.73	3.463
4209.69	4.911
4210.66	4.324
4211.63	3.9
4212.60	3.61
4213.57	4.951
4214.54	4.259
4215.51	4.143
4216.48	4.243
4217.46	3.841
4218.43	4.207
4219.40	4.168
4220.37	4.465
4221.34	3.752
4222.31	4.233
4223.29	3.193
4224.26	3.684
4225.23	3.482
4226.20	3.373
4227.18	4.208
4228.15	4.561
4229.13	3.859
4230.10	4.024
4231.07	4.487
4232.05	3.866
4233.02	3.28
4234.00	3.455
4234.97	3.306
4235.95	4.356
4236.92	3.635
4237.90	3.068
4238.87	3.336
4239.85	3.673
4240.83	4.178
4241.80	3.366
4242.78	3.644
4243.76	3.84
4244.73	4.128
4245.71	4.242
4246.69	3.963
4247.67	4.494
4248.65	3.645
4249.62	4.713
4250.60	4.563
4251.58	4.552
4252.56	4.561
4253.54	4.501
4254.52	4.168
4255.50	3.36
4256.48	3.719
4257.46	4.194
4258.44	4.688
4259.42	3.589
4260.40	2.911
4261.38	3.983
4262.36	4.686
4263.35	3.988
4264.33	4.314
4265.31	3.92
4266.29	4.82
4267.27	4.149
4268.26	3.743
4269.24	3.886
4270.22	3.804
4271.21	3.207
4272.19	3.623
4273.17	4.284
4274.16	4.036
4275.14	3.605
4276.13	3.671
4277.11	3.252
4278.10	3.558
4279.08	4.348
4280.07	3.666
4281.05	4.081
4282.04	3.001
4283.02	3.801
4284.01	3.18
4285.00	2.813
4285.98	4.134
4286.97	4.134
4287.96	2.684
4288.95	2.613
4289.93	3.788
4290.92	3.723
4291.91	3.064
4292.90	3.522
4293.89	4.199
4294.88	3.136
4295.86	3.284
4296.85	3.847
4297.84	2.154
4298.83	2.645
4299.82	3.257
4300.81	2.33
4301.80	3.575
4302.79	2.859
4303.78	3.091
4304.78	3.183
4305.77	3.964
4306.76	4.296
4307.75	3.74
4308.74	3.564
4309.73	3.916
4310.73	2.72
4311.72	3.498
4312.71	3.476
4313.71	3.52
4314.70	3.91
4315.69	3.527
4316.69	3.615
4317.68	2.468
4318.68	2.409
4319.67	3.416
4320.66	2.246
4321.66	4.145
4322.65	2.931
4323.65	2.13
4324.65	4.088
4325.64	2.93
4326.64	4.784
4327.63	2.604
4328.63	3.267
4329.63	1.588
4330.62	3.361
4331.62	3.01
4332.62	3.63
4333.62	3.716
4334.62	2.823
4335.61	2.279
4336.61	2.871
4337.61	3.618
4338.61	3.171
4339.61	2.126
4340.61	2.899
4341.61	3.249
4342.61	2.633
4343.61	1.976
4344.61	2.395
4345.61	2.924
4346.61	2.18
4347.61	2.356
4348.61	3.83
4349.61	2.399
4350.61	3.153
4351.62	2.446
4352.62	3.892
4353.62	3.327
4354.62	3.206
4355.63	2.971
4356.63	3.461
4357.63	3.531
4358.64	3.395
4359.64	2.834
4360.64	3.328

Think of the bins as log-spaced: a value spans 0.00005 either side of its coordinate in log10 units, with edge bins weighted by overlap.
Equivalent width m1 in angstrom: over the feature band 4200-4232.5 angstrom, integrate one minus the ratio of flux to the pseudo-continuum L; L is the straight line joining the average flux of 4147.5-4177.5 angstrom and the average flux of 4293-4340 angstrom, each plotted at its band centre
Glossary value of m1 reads -1.81 angstrom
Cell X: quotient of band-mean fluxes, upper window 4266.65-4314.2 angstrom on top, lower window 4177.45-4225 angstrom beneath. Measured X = 0.84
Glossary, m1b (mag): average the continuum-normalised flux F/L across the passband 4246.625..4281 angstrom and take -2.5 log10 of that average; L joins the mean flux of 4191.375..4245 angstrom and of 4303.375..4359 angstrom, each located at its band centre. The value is -0.11 mag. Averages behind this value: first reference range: 3.97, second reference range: 3.14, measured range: 4.01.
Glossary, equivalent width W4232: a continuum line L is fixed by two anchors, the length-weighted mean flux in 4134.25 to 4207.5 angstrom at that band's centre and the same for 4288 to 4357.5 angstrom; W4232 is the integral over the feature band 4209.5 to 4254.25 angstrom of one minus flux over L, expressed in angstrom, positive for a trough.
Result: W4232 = -2.56 angstrom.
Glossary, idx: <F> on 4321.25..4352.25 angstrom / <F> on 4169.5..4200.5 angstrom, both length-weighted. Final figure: 0.70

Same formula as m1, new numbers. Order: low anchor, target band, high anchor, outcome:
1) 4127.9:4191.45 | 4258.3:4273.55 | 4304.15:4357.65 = -1.7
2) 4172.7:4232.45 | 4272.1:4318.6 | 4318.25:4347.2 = -2.1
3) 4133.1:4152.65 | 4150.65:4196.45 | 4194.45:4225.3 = -1.2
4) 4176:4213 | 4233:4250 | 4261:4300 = 0.4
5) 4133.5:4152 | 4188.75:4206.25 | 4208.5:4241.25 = -0.9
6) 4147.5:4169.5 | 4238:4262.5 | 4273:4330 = -2.3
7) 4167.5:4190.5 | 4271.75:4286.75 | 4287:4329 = -0.7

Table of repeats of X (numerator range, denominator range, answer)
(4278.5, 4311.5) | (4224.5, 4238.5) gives 0.90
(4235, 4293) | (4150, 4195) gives 0.90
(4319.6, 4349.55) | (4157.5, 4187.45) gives 0.69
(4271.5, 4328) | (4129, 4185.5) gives 0.81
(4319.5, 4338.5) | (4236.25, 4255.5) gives 0.78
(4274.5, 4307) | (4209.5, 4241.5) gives 0.87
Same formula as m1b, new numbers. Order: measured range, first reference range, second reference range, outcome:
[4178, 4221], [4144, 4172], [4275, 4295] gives -0.07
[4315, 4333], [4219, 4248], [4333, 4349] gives -0.05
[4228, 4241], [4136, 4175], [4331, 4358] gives -0.03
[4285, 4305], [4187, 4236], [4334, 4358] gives 0.03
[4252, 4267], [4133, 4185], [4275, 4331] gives -0.14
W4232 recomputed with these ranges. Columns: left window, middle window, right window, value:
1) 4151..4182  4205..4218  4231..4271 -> -0.09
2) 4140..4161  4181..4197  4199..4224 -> -0.65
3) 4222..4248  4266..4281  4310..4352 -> -1.50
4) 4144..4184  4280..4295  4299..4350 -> -0.51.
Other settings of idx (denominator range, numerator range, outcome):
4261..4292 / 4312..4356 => 0.81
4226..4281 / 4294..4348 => 0.79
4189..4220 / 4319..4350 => 0.71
